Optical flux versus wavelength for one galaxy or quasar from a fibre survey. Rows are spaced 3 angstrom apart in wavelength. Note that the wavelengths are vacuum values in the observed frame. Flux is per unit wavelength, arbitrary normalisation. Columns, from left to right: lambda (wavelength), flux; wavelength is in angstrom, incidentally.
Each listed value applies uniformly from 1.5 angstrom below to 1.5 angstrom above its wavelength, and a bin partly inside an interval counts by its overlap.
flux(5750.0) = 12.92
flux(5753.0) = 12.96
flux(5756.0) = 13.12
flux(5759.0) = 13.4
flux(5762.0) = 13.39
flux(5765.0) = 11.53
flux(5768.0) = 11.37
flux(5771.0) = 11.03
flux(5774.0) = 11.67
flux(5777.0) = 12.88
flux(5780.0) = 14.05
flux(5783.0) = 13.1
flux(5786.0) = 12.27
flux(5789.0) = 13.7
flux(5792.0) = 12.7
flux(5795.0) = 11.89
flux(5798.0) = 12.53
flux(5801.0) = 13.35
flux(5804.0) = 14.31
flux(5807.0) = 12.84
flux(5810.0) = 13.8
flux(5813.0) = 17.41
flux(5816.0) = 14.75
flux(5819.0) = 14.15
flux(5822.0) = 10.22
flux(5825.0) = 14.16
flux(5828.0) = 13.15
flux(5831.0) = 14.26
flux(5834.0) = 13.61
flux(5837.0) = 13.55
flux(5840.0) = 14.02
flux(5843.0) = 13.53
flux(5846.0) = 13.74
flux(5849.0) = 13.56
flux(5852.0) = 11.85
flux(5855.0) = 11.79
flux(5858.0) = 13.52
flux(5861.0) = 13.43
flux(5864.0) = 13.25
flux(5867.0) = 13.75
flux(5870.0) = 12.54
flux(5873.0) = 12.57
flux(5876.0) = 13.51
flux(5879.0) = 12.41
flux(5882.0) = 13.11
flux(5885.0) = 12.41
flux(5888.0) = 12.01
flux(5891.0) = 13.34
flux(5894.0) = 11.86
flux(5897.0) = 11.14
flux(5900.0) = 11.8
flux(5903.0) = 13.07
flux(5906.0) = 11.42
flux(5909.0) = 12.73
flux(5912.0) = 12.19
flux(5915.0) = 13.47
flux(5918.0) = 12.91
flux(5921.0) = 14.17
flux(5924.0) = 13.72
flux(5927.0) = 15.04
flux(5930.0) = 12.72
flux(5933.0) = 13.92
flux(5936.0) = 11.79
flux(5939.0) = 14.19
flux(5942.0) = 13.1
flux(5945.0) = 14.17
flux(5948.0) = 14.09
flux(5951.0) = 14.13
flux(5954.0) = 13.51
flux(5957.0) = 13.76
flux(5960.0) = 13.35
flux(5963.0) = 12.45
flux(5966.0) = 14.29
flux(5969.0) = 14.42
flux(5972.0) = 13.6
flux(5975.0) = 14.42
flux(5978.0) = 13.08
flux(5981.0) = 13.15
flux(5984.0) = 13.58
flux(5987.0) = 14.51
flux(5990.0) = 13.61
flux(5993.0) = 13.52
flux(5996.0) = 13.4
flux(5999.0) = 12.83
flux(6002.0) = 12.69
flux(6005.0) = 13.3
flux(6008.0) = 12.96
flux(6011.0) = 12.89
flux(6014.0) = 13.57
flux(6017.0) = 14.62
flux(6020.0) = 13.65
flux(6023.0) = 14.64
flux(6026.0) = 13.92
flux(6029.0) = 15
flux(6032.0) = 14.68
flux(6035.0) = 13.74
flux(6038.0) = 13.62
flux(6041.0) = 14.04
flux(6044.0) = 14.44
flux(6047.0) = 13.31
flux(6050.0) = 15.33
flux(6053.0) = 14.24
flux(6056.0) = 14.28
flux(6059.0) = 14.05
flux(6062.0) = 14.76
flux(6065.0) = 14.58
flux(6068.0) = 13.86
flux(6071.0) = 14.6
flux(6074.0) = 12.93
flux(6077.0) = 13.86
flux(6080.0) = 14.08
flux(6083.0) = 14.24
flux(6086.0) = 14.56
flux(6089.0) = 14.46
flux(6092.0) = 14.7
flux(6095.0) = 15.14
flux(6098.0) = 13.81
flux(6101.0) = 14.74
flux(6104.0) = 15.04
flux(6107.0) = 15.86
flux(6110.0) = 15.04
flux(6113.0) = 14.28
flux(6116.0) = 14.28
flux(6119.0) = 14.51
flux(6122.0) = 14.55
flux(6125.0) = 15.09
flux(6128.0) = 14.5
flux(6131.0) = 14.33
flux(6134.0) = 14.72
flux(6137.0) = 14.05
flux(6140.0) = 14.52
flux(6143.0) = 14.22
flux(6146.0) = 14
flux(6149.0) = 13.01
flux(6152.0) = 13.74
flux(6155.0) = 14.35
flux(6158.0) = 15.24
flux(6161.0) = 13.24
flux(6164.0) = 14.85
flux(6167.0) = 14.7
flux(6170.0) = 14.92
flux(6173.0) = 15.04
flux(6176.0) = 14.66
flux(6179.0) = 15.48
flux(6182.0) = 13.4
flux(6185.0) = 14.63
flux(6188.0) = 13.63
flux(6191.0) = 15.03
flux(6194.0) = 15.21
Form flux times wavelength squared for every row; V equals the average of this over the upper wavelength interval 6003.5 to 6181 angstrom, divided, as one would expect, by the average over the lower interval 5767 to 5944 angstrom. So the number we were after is 1.19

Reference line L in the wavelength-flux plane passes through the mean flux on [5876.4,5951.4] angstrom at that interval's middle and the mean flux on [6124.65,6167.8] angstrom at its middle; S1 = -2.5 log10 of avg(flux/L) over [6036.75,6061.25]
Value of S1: -0.03 mag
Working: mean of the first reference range 13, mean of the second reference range 14.3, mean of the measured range 14.2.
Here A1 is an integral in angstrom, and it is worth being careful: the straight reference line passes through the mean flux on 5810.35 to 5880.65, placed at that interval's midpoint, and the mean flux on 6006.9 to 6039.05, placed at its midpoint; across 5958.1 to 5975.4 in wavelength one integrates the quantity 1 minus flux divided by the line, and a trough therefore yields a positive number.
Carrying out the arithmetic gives 0.1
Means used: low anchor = 13.4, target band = 13.7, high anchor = 14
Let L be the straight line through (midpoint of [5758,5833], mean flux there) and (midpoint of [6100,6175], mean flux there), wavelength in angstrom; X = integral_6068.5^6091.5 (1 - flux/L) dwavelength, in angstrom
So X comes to 0.3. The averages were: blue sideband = 13.1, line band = 14.1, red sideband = 14.5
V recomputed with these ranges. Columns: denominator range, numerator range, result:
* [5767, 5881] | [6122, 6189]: 1.22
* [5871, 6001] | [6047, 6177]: 1.16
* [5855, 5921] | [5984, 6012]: 1.09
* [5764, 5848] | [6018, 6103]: 1.18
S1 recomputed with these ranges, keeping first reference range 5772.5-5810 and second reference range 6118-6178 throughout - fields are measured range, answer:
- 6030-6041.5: -0.01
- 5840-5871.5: 0.01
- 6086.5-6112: -0.05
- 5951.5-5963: 0.02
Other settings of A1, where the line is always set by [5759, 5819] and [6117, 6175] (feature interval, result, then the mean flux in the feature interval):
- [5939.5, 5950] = -0.1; 13.8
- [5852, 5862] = 0.5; 12.7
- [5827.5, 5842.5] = -0.5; 13.7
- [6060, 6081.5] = 0.1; 14.1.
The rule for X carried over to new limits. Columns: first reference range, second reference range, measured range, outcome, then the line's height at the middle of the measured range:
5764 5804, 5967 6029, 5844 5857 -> 0.1 angstrom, 12.9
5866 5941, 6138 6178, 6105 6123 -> -0.9 angstrom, 14.1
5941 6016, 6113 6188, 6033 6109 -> -1.8 angstrom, 14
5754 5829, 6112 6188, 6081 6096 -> -0.4 angstrom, 14.2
